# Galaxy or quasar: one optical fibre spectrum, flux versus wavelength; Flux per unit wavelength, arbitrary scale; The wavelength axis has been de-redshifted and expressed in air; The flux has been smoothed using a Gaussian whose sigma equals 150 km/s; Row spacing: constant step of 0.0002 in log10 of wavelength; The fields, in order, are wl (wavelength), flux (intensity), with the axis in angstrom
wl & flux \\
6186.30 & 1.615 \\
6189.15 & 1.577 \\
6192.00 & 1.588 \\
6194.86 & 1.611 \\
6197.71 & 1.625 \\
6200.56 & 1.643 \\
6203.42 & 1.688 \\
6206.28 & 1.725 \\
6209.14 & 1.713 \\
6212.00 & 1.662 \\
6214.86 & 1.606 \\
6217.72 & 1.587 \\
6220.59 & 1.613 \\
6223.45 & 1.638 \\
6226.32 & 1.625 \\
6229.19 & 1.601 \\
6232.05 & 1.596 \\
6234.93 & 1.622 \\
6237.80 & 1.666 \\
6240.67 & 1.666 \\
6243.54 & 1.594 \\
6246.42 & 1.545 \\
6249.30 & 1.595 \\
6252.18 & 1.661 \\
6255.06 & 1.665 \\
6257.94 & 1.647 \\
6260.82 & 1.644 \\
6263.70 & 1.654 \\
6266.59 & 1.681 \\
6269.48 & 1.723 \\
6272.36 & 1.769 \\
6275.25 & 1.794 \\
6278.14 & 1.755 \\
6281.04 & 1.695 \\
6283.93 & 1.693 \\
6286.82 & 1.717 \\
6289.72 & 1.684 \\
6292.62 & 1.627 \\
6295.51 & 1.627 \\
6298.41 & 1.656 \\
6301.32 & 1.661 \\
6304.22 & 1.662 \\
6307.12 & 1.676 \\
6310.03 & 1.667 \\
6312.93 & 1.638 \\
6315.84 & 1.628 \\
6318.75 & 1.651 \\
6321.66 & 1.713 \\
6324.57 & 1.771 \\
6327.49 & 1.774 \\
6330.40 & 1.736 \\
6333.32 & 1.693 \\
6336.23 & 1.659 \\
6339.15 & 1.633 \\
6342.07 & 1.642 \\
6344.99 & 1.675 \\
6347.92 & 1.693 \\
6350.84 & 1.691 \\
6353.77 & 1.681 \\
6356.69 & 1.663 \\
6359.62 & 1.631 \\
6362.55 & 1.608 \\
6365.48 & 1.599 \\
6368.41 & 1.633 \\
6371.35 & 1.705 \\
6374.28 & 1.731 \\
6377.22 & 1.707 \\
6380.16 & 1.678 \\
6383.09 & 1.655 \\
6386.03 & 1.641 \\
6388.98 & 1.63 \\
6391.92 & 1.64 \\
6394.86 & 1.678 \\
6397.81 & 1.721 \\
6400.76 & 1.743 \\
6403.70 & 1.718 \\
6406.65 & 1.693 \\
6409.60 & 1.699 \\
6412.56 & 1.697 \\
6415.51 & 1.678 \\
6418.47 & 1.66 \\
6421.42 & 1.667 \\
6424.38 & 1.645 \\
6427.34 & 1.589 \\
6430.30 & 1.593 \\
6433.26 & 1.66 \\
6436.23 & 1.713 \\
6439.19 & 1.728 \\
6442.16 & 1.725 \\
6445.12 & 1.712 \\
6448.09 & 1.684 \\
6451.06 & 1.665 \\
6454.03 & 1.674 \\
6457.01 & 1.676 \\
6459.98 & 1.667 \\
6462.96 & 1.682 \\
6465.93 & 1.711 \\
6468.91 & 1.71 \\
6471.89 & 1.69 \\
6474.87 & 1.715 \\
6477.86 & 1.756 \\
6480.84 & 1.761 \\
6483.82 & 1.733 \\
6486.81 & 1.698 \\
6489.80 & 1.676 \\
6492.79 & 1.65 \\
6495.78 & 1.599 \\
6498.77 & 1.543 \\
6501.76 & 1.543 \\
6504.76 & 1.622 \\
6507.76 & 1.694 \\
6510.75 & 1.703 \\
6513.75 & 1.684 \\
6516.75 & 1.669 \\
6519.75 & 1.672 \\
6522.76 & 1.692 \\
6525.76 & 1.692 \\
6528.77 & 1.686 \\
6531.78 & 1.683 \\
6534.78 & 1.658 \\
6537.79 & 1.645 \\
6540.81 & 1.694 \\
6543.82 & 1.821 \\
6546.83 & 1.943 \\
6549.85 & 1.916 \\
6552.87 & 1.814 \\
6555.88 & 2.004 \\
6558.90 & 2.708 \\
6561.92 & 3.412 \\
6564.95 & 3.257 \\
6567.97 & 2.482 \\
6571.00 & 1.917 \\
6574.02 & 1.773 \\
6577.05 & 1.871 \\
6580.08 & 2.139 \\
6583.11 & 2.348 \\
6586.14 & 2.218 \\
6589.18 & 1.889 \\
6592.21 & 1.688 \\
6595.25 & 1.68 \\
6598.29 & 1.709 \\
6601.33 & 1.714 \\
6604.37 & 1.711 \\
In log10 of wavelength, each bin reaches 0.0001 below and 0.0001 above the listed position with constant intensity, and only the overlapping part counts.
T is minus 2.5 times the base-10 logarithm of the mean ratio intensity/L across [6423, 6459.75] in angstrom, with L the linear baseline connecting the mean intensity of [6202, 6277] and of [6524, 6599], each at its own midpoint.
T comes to 0.13 mag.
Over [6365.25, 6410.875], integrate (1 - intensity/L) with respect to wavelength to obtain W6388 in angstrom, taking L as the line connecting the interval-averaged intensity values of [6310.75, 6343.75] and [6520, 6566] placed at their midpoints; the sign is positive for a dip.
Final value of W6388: 2.51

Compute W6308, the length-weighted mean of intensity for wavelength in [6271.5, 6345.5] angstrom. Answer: 1.69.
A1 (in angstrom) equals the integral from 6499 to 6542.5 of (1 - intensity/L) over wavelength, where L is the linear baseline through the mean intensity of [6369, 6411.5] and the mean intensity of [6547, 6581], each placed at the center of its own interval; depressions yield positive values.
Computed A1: 9.6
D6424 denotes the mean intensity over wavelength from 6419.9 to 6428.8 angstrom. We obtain 1.63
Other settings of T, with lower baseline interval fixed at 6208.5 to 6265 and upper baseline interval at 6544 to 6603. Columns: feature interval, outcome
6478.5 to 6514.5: 0.21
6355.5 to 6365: 0.11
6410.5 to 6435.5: 0.15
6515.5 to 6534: 0.22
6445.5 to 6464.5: 0.16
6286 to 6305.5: 0.04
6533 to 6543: 0.23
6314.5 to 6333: 0.03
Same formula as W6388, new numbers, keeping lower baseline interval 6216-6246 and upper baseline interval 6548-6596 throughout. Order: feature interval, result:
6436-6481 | 6.8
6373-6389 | 1.7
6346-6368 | 2.2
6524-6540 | 3.4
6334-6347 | 1.1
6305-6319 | 0.8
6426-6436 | 1.7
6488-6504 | 3.6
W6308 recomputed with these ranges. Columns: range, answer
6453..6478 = 1.69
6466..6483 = 1.73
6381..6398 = 1.66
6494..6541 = 1.65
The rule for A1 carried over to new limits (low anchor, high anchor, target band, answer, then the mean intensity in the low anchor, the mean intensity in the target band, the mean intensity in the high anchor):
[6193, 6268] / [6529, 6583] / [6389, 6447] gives 6.78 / 1.64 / 1.68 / 2.1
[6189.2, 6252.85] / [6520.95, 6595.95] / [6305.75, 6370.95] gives 3.54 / 1.63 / 1.67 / 2.03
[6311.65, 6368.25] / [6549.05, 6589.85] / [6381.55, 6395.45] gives 1.19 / 1.67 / 1.65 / 2.28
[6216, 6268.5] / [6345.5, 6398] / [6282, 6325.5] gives -0.66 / 1.63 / 1.67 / 1.66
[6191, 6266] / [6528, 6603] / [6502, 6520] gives 2.75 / 1.63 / 1.66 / 2.03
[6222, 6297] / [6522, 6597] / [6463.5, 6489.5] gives 2.81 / 1.66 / 1.72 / 2.03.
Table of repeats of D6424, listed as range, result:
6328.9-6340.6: 1.68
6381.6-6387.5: 1.65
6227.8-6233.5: 1.6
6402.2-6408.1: 1.71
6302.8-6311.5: 1.67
